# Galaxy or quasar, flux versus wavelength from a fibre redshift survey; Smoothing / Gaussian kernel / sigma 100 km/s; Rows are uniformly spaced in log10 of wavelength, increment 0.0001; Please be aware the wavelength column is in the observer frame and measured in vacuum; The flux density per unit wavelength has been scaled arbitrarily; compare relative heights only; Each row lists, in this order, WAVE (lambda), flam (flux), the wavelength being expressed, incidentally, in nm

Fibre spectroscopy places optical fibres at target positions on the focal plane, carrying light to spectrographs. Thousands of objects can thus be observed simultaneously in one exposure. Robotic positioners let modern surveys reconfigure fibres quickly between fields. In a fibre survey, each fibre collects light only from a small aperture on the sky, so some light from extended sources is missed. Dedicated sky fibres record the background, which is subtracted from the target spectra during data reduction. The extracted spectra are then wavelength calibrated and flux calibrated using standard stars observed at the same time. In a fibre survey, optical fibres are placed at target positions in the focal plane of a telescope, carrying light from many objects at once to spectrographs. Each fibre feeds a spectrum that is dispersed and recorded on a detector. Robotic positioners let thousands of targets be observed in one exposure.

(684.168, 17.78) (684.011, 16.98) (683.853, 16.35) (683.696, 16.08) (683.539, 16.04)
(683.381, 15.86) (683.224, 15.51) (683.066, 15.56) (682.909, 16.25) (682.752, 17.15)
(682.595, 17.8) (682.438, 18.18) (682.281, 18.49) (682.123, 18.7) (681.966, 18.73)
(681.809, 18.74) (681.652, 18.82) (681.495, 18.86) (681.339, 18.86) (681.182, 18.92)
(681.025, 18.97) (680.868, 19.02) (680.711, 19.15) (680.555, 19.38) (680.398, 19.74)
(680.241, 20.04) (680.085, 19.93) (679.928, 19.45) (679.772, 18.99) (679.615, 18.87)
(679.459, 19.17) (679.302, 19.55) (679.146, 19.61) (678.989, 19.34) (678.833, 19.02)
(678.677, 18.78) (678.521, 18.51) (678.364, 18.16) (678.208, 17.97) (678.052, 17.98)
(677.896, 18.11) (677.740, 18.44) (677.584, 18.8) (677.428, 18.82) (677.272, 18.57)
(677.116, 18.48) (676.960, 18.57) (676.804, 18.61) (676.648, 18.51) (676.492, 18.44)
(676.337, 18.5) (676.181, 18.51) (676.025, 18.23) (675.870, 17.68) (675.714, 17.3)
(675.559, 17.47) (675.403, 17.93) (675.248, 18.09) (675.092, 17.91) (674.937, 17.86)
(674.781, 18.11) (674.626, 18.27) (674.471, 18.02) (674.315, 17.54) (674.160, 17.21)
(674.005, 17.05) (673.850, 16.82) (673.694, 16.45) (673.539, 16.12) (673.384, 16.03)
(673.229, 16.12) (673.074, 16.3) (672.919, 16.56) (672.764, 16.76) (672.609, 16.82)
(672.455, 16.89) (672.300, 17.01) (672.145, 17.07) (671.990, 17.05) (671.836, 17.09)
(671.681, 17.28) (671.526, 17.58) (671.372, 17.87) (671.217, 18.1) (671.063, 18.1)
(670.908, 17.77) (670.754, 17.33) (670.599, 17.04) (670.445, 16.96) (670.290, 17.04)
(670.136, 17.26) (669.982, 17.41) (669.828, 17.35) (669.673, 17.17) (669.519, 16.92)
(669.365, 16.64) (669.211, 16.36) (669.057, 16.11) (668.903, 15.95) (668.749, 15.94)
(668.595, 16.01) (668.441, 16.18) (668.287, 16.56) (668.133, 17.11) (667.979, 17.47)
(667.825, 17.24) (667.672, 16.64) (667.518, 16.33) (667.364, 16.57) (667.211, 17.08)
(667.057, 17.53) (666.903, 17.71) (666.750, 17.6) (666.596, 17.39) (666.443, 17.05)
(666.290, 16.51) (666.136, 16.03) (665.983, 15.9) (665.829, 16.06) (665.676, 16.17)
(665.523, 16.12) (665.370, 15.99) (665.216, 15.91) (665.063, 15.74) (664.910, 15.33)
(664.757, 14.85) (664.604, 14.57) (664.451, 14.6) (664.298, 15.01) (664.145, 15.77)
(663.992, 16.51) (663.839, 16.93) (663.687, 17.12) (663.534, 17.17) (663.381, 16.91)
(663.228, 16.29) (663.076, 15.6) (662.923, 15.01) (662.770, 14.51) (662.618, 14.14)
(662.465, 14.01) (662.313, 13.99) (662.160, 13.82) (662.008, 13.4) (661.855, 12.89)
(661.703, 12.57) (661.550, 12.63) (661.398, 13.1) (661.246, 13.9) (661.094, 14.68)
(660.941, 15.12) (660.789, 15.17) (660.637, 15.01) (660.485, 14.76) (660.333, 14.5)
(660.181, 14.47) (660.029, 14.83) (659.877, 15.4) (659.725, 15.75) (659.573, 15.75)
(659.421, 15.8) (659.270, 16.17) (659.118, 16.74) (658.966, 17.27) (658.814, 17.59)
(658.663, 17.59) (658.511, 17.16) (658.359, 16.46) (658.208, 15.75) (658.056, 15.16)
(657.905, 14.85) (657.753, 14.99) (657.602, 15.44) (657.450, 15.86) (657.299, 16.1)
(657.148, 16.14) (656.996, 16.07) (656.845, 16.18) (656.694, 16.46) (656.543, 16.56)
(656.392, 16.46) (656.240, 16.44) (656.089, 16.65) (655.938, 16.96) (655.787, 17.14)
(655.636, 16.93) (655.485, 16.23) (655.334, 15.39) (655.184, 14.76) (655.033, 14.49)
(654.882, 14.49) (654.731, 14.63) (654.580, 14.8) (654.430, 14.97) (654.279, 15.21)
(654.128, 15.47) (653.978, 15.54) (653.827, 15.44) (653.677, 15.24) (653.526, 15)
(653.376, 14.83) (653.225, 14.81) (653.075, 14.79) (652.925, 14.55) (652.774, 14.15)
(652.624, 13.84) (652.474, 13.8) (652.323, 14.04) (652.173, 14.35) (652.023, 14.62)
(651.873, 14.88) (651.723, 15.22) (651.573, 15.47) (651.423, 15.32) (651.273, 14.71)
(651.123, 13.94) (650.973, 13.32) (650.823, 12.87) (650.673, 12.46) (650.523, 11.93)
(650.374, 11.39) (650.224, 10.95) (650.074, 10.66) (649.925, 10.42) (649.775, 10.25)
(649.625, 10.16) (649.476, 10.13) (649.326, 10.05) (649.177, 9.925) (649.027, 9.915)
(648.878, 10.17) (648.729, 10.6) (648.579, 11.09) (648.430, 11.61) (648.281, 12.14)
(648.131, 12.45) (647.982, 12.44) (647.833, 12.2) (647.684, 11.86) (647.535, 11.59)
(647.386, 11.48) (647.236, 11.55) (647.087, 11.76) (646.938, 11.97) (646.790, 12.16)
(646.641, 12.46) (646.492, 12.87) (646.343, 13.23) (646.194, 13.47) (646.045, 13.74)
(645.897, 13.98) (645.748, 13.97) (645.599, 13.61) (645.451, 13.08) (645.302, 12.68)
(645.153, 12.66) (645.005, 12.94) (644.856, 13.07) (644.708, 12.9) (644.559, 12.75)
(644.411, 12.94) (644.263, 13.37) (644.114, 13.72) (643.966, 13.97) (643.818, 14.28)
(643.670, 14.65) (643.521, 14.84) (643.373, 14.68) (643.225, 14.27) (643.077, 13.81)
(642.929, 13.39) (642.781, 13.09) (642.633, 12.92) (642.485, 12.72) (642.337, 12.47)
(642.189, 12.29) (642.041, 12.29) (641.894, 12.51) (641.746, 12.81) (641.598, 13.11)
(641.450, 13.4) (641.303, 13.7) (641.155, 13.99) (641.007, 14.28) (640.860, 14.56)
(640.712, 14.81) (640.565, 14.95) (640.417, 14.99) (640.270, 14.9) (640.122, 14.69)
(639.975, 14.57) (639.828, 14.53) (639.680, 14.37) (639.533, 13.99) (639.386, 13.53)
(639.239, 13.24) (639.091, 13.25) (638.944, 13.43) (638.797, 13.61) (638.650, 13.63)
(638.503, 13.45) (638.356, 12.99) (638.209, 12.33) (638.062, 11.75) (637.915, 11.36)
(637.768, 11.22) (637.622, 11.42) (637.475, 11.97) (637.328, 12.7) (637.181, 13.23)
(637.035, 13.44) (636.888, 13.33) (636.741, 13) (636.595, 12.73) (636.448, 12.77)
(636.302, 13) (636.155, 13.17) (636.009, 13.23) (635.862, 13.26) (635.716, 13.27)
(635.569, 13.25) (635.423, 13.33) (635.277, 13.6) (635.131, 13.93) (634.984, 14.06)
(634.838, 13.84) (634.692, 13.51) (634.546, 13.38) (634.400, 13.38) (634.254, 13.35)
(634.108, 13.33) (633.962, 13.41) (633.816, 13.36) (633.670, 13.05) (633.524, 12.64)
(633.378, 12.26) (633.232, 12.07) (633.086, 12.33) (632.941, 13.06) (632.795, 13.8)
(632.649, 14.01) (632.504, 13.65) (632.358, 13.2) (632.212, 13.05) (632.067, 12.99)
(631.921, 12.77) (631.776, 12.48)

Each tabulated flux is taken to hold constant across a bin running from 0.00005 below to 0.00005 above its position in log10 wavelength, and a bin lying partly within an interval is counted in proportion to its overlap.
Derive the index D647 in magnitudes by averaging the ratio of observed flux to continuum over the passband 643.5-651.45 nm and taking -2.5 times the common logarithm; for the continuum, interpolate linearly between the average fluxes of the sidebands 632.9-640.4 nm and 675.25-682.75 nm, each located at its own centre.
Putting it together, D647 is 0.18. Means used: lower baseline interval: 13.2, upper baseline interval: 18.7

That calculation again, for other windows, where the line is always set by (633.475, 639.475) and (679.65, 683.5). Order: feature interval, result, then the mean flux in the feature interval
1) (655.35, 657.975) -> -0.051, 16.2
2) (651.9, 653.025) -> 0.053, 14.2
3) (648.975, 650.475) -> 0.368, 10.4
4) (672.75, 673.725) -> 0.069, 16.3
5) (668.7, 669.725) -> 0.030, 16.4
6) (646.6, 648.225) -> 0.196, 12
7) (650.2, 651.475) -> 0.136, 13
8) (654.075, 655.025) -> 0.023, 14.9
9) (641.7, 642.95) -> 0.087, 12.7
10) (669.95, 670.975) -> -0.012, 17.3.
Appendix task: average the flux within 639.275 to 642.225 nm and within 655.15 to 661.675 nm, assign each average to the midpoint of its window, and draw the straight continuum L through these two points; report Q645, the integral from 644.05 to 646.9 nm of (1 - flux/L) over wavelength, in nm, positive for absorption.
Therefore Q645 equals 0.254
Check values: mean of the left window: 13.9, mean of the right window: 15.7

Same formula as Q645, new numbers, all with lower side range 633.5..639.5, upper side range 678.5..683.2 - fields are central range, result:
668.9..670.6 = 0.04 nm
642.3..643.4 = 0.04 nm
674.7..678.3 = -0.01 nm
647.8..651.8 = 0.77 nm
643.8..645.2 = 0.09 nm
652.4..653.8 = 0.06 nm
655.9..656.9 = -0.06 nm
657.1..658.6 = 0.00 nm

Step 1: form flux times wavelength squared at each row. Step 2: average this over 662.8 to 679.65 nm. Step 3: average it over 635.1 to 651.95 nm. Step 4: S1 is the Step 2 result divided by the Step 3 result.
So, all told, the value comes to 1.4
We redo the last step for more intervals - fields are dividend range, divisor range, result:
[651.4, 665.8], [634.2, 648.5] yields 1.23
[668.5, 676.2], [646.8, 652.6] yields 1.50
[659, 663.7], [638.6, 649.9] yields 1.21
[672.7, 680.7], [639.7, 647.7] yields 1.50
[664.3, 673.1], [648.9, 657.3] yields 1.23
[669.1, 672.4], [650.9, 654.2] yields 1.24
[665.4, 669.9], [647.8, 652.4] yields 1.43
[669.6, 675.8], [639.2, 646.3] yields 1.38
